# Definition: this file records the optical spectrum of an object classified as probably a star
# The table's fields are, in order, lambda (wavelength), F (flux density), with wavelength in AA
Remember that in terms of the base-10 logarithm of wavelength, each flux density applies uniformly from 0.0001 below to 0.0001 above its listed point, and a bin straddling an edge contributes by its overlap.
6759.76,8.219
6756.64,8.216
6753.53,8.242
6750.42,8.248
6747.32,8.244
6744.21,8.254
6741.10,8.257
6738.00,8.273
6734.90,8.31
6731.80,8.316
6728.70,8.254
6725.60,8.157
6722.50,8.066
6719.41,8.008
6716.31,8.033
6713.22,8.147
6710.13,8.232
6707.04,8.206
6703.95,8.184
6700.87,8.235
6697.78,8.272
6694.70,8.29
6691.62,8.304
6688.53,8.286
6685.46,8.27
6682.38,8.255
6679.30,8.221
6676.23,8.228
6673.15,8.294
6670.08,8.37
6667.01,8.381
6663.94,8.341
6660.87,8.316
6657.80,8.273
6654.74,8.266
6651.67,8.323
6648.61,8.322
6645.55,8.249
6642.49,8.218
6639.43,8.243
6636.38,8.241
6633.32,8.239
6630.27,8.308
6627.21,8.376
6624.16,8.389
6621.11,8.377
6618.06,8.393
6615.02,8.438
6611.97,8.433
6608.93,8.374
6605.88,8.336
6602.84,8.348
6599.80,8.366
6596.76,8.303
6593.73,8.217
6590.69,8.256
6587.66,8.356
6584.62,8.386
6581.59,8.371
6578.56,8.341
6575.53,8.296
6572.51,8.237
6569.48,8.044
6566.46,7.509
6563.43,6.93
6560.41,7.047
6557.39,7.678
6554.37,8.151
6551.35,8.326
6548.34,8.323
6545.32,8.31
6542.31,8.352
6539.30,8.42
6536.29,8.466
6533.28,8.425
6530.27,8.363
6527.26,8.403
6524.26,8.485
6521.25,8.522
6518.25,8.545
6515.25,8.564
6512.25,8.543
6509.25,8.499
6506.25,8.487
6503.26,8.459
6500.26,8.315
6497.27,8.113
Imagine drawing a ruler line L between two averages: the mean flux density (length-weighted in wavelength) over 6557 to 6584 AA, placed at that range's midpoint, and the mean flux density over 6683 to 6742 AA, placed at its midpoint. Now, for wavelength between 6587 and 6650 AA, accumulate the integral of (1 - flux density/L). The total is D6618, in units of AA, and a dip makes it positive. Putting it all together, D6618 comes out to -2.7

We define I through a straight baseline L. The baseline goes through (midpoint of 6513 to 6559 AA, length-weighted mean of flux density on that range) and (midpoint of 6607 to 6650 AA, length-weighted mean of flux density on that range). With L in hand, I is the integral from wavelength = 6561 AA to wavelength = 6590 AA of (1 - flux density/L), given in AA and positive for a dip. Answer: 1.1 AA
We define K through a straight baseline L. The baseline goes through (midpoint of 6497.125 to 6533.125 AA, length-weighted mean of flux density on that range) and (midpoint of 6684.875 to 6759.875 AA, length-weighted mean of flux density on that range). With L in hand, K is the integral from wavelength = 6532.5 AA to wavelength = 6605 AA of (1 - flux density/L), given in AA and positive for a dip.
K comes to 2.2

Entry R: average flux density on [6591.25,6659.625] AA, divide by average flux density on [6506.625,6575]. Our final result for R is 1.02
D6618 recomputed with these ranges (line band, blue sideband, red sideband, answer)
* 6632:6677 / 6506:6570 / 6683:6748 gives -0.43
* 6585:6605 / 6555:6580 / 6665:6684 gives -1.03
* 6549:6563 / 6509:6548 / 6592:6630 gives 1.09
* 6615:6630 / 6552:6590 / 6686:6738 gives -0.62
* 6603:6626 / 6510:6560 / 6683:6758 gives -0.28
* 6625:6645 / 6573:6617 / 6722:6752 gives 0.10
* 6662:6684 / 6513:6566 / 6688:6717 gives -0.22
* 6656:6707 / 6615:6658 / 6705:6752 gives -0.15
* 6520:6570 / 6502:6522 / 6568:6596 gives 1.83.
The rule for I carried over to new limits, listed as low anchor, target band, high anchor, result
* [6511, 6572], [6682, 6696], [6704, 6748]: -0.2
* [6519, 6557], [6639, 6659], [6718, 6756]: 0.0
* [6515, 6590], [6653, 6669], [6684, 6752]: -0.2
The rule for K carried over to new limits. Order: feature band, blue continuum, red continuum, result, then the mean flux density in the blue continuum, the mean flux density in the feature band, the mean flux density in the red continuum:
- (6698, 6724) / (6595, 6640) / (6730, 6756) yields 0.4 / 8.35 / 8.15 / 8.27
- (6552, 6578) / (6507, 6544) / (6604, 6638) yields 2.0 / 8.46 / 7.78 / 8.35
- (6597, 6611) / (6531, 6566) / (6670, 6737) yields -0.4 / 8.03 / 8.35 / 8.22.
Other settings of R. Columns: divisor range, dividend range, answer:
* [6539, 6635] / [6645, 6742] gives 1.01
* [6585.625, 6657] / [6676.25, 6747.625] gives 0.99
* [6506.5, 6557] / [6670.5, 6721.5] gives 0.98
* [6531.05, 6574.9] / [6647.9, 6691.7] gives 1.03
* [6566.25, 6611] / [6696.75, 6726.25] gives 0.99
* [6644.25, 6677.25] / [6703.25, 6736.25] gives 0.98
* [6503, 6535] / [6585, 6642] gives 0.98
